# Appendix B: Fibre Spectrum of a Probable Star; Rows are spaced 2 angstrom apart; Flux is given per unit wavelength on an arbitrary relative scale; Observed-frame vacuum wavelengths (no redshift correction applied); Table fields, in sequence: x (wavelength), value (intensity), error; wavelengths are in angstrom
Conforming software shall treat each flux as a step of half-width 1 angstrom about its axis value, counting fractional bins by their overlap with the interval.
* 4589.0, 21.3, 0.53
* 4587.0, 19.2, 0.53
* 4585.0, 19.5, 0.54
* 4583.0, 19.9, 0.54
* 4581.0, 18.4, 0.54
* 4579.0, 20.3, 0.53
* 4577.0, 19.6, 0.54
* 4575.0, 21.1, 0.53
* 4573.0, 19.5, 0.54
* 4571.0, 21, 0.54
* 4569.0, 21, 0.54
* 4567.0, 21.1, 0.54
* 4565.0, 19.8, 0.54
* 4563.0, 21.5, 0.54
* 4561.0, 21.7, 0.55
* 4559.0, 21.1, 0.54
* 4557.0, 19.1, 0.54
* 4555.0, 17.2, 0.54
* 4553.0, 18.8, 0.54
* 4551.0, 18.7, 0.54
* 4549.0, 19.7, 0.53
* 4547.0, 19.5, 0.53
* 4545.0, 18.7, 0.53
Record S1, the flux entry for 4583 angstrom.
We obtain 19.9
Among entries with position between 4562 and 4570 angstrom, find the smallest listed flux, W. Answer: 19.8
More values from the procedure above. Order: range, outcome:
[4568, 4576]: 19.5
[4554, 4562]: 17.2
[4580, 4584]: 18.4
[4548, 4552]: 18.7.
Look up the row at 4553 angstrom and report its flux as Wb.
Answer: 18.8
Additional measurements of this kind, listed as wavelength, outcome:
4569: 21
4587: 19.2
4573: 19.5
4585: 19.5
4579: 20.3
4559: 21.1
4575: 21.1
